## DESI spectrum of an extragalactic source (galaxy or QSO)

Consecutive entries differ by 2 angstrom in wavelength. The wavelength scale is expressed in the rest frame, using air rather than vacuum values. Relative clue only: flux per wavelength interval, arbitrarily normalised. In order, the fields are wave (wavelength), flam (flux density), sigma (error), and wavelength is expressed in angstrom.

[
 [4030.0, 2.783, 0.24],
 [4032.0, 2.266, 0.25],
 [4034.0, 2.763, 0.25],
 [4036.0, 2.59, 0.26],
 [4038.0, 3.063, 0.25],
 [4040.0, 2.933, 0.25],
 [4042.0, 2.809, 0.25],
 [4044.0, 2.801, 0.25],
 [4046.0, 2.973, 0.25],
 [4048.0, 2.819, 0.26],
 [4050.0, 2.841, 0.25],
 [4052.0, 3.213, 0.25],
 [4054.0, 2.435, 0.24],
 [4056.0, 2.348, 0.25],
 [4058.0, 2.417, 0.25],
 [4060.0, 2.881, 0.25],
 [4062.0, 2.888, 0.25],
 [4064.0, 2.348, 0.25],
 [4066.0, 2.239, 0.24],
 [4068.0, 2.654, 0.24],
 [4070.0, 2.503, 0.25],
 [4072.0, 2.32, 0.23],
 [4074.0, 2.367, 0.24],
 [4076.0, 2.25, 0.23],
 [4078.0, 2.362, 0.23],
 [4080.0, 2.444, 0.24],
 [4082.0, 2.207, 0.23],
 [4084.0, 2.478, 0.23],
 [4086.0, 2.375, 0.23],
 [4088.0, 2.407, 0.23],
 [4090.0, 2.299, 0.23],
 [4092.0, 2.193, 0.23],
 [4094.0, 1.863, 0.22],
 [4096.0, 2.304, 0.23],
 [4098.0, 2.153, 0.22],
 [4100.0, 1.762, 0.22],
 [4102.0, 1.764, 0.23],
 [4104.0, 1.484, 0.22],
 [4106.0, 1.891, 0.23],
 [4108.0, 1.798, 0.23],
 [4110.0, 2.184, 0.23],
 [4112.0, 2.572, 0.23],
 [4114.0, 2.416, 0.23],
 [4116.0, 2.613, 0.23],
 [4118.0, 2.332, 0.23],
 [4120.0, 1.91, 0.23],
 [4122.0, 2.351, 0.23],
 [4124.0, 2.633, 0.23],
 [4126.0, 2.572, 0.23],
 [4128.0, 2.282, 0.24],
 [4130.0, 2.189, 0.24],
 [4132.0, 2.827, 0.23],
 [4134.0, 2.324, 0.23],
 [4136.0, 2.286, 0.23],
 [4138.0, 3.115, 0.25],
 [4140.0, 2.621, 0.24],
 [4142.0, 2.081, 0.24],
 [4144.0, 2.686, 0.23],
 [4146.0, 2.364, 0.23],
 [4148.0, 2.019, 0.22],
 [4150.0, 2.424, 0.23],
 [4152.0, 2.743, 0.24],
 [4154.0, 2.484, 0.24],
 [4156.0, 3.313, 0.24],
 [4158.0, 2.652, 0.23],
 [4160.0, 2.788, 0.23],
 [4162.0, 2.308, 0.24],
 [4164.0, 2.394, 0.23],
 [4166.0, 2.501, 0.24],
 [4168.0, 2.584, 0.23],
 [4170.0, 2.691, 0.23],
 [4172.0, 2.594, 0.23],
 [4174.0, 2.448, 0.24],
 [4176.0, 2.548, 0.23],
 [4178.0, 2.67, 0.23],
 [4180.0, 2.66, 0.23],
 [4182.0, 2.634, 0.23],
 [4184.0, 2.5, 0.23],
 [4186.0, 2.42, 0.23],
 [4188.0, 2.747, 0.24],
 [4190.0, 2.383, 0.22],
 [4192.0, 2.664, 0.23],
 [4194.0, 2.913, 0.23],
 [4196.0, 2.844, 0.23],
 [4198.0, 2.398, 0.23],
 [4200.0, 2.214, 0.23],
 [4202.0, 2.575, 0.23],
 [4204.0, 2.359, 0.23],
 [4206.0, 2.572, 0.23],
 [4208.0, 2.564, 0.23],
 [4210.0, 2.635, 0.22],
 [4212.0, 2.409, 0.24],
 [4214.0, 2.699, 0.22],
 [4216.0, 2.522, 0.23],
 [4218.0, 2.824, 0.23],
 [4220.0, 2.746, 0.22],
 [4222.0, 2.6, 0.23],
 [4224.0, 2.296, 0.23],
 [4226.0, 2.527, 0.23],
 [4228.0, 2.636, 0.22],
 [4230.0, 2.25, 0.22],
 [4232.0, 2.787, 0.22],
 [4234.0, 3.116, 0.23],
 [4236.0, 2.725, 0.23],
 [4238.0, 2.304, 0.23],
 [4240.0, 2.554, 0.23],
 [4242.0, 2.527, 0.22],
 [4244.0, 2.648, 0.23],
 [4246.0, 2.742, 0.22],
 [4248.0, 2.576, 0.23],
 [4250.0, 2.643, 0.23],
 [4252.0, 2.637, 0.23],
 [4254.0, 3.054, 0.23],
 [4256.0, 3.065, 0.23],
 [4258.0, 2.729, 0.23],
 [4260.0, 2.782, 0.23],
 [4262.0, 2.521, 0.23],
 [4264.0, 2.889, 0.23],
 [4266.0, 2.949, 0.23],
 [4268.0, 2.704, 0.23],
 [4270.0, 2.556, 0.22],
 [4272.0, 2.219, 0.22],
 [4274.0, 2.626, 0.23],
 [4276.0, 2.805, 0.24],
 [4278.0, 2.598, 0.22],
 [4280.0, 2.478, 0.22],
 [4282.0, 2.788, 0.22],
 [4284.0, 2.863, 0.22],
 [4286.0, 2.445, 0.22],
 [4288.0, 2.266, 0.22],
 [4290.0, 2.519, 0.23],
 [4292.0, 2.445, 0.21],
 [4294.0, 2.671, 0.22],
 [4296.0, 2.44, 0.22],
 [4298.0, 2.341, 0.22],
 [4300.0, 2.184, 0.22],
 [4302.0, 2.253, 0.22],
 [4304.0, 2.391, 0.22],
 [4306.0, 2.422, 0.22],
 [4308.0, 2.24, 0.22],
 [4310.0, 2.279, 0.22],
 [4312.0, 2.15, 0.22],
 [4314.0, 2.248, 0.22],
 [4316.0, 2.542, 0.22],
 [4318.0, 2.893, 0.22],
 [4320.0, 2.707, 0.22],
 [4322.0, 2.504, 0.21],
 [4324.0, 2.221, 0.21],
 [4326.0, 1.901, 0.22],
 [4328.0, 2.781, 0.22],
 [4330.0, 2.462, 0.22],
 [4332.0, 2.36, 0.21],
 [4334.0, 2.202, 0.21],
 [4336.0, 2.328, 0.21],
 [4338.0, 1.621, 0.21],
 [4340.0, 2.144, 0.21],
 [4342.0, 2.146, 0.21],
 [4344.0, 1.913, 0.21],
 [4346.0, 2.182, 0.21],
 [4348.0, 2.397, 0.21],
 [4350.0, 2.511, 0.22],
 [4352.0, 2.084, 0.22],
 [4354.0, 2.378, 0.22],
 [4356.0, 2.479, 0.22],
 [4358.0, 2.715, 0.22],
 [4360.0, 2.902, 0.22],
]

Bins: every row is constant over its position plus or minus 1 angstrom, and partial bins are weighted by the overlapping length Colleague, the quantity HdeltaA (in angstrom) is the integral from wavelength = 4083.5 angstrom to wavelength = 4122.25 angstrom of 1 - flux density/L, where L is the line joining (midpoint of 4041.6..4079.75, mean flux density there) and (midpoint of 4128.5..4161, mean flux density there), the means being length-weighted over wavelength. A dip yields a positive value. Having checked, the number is 6.4 angstrom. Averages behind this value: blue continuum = 2.6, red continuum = 2.55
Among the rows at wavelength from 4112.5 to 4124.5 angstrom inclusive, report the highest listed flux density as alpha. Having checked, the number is 2.633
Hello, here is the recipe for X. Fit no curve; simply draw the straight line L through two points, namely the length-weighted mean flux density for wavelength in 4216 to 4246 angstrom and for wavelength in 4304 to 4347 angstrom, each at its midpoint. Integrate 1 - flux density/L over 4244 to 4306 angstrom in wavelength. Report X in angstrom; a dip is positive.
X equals -3.4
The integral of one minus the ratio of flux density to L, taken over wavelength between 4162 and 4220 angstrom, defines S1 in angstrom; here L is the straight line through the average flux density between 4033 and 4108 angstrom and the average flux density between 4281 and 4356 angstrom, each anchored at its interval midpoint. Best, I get -4.1 angstrom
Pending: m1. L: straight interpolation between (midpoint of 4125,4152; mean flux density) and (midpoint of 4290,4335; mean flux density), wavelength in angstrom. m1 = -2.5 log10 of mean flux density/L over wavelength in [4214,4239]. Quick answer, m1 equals -0.081 mag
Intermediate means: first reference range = 2.46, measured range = 2.61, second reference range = 2.4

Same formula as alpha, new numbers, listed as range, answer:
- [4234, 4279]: 3.116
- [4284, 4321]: 2.893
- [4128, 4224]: 3.313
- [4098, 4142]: 3.115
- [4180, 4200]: 2.913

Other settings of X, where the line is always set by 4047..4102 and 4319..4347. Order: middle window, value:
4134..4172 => -3.11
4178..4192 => -1.39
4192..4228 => -3.87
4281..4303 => -1.94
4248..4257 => -2.04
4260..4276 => -2.58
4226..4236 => -1.61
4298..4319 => -0.89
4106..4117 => 0.50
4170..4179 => -0.89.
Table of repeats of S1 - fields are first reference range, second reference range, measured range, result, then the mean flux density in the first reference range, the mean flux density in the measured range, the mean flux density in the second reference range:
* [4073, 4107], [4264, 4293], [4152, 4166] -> -2.0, 2.15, 2.65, 2.6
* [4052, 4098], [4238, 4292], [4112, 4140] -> 0.1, 2.4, 2.46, 2.65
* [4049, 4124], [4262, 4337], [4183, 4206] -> -1.4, 2.32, 2.55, 2.48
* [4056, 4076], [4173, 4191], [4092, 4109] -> 4.2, 2.49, 1.9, 2.56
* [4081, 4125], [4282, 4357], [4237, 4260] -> -3.9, 2.18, 2.68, 2.35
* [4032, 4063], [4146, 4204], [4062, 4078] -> 1.9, 2.77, 2.41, 2.57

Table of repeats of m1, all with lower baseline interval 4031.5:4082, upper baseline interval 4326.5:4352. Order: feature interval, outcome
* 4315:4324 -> -0.15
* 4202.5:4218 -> -0.06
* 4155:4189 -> -0.06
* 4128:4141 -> -0.01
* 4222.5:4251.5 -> -0.10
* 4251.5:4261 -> -0.21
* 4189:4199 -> -0.09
